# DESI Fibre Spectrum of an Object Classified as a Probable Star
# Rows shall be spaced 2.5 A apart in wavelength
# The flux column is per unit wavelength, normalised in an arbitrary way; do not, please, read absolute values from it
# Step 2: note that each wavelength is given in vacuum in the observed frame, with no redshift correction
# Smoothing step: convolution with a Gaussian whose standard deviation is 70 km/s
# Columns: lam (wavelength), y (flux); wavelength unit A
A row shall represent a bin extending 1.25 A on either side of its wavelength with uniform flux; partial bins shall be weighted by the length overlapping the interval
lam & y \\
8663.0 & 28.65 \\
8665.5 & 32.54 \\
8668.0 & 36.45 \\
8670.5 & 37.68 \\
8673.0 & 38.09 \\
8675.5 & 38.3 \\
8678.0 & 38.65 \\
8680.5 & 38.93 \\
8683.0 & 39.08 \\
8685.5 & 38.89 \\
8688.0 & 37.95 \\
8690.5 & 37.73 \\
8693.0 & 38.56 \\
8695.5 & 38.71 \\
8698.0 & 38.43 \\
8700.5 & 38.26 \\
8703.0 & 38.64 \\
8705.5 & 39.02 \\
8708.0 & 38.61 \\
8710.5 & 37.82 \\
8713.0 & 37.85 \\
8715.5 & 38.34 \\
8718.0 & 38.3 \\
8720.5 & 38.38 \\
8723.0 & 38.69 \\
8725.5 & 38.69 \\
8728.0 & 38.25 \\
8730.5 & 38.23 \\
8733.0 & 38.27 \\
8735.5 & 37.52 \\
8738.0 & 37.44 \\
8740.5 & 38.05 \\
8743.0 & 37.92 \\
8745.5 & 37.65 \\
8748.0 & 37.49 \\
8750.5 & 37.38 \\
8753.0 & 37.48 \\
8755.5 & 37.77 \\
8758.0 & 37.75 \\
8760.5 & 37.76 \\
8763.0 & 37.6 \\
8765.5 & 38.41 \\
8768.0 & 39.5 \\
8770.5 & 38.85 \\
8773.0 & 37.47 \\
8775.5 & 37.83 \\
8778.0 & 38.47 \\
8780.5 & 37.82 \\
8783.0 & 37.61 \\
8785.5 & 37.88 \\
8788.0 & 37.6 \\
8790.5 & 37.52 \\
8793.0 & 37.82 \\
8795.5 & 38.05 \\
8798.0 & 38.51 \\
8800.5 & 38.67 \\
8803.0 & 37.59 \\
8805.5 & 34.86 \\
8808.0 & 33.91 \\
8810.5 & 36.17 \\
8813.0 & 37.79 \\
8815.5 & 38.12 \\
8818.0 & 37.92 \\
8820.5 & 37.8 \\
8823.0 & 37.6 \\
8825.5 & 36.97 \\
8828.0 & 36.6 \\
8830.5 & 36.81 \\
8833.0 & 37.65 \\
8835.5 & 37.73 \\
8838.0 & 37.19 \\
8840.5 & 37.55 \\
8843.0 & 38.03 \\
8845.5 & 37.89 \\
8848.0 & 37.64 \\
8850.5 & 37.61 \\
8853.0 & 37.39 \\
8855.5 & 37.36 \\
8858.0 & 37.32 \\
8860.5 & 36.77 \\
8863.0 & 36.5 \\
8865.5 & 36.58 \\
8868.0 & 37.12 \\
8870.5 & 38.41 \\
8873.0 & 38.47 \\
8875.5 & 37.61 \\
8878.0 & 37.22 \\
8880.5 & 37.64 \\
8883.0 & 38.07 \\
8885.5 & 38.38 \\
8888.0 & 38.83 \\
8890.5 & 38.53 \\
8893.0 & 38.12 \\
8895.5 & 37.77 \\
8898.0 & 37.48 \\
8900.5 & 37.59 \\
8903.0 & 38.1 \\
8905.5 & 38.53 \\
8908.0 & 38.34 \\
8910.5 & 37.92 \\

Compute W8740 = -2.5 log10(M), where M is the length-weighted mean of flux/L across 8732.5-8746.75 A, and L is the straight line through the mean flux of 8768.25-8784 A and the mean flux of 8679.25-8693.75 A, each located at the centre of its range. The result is 0.01 mag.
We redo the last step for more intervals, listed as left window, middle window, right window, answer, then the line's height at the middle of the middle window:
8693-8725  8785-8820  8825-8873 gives 0.01 mag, 37.7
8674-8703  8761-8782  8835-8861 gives -0.01 mag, 38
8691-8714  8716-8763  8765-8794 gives 0.01 mag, 38.2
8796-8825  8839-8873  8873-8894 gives 0.01 mag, 37.7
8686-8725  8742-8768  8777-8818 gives 0.00 mag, 37.9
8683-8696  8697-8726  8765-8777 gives 0.00 mag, 38.4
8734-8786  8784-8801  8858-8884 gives -0.01 mag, 37.8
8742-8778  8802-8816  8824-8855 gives 0.04 mag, 37.6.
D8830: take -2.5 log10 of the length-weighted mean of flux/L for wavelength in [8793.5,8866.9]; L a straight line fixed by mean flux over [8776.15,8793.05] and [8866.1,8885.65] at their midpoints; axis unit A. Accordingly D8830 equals 0.02 mag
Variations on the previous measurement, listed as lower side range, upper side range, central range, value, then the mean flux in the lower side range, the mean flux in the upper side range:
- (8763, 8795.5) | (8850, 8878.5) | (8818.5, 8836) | 0.01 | 38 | 37.4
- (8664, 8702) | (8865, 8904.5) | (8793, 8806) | 0.00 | 37.8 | 37.9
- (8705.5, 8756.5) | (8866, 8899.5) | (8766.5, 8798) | 0.00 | 38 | 37.9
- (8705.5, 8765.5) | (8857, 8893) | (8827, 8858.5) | 0.01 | 38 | 37.7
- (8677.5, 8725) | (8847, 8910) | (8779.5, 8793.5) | 0.01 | 38.5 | 37.7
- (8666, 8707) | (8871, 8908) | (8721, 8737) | 0.00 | 38.2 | 38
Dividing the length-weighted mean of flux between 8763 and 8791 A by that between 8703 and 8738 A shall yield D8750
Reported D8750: 0.99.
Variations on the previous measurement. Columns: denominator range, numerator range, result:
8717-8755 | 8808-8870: 0.98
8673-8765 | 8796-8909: 0.98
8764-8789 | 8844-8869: 0.98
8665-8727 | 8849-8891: 0.99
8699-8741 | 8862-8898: 0.99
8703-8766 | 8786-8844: 0.98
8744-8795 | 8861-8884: 0.99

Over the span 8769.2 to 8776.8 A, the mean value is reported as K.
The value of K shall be 38.1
